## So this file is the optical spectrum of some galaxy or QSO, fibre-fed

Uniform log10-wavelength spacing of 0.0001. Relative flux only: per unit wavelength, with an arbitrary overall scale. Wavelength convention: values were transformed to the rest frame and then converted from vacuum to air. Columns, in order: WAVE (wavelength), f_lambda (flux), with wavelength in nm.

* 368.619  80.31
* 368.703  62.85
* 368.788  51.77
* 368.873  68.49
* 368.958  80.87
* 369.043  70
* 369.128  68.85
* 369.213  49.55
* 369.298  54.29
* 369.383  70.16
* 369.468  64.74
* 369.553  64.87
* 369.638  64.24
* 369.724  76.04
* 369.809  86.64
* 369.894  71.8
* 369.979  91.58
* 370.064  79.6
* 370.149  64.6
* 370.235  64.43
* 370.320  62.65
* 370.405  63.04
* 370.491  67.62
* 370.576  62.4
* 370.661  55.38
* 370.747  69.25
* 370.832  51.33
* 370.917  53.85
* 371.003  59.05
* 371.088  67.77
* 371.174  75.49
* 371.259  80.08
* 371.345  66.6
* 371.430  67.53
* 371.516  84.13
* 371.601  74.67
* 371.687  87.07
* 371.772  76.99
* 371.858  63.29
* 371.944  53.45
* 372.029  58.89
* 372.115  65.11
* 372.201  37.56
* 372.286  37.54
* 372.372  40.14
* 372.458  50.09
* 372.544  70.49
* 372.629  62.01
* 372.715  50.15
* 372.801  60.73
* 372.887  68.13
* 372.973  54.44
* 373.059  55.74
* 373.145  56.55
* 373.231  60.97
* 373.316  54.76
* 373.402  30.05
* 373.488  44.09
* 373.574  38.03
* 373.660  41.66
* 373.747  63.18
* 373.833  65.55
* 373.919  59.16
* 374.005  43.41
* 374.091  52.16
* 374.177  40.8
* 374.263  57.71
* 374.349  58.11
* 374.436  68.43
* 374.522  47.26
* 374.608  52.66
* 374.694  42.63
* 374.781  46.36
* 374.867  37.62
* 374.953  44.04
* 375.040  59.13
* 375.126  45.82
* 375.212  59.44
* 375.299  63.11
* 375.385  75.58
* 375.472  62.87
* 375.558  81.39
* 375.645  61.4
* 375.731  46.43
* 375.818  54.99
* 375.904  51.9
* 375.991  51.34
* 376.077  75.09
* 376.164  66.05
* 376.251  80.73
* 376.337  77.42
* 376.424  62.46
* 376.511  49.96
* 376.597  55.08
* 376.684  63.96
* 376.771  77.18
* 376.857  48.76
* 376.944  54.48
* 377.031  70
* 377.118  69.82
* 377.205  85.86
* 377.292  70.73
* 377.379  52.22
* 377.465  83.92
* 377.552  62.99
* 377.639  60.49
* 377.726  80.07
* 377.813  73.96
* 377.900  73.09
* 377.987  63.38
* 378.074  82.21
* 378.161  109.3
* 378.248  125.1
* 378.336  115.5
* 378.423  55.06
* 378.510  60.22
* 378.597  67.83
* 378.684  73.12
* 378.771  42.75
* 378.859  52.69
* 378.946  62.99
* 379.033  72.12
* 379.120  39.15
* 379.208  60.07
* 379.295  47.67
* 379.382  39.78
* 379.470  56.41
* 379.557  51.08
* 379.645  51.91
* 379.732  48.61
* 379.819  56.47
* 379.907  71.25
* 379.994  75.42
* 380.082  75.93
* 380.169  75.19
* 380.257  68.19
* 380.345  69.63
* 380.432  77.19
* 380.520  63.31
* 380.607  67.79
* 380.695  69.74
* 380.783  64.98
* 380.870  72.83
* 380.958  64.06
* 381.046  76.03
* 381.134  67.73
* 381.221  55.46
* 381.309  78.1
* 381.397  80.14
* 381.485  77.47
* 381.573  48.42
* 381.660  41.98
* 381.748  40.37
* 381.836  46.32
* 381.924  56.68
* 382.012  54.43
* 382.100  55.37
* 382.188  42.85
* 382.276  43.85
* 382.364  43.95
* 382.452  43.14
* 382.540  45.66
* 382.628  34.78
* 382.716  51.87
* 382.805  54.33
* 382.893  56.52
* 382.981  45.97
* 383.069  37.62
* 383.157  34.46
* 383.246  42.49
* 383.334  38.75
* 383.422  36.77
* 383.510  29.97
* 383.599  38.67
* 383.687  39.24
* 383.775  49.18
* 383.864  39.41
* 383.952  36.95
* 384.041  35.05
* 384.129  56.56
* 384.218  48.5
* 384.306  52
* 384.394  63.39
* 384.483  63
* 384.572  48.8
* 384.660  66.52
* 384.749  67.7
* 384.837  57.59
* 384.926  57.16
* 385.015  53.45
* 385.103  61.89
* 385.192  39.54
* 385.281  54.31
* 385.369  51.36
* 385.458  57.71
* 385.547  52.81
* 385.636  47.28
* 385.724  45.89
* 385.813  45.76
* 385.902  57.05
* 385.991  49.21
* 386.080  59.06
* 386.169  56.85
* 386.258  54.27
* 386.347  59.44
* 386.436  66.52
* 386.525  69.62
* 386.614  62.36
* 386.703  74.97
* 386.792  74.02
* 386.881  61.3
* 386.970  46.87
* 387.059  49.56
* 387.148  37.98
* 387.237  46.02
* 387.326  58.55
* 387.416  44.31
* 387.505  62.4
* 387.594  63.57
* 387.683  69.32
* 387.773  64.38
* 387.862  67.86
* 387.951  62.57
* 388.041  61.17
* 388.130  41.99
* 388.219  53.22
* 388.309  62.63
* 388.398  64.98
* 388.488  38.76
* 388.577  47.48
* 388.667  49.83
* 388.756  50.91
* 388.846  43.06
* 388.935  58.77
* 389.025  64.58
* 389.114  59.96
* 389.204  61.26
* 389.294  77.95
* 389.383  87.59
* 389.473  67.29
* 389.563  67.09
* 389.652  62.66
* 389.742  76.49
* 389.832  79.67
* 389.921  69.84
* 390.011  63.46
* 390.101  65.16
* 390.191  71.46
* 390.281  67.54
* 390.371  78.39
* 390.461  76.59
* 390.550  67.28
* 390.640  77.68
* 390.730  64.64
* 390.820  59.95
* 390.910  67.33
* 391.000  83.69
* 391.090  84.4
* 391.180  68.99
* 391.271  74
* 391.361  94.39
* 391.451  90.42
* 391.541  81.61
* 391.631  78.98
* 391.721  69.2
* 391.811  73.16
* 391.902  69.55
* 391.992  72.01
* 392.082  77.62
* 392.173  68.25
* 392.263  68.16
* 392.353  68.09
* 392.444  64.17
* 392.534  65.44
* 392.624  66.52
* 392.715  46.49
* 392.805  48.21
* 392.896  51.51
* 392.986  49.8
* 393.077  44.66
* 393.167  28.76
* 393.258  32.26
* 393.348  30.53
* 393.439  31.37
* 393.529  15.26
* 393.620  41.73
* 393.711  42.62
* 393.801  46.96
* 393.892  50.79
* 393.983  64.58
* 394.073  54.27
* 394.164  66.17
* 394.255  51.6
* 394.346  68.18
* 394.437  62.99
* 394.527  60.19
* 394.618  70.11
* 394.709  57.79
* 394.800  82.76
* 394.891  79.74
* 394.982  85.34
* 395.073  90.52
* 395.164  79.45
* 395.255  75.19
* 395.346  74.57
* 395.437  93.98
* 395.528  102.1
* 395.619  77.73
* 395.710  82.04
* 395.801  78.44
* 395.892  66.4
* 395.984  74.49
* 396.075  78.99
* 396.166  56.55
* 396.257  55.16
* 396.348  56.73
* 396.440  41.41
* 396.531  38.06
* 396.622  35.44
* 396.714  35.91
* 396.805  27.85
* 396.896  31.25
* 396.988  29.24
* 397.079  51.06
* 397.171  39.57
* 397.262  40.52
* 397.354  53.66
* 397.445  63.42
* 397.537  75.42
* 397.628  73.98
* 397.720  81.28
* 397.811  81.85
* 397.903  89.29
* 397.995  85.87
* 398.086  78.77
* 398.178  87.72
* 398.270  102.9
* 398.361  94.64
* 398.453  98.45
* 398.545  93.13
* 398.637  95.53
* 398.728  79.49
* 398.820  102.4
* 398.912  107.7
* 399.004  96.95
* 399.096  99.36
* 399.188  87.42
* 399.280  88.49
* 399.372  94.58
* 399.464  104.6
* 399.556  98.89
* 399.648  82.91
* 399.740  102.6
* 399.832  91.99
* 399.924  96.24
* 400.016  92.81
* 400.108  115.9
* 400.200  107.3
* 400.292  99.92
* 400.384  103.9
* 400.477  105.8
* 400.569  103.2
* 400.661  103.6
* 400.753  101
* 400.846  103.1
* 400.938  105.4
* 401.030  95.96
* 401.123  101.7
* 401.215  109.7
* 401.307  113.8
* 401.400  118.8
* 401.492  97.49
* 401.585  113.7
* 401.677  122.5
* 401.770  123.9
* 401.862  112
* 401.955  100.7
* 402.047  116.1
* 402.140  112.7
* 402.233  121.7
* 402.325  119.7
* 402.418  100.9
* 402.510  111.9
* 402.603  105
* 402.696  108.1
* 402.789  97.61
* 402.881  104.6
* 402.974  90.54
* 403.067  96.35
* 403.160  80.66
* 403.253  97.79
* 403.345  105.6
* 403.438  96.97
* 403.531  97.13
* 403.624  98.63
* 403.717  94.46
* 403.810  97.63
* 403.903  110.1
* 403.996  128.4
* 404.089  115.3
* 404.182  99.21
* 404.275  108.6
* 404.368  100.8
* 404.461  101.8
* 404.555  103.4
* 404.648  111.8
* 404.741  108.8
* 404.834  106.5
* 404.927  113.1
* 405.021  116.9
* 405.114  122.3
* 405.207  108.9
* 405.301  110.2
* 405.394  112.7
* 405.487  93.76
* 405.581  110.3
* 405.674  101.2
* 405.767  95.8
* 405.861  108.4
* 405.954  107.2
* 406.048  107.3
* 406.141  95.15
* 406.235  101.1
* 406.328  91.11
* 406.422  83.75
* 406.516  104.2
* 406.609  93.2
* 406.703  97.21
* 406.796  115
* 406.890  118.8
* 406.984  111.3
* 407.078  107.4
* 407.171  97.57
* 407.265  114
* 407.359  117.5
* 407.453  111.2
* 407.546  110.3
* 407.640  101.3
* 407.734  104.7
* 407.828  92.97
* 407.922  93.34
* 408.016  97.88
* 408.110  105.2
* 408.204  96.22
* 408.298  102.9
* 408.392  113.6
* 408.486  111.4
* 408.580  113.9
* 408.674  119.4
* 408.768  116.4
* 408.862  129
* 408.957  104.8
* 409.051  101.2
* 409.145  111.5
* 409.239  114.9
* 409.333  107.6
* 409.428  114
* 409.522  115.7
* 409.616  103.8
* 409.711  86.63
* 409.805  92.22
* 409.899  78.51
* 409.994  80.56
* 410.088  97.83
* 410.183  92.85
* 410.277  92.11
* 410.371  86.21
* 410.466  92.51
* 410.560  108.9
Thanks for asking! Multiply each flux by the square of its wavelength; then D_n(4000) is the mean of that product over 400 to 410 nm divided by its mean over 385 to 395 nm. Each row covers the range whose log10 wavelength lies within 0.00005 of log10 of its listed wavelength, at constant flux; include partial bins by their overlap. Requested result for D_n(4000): 1.9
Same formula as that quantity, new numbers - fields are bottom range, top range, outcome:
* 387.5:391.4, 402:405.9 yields 1.72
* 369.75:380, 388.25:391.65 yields 1.19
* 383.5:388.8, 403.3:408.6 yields 2.14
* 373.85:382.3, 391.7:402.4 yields 1.37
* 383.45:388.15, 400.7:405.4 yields 2.14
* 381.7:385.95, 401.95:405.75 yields 2.42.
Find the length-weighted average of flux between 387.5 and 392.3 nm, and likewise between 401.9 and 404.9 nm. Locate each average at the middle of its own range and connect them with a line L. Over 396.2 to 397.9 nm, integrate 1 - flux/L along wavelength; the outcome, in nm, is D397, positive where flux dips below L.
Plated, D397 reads 0.697 nm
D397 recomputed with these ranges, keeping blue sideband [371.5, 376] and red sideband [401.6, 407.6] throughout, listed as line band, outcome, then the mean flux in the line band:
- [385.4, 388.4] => 0.78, 57.3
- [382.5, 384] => 0.62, 41.9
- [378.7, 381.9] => 0.25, 61.4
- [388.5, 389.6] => 0.28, 60.6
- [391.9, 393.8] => 0.78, 51.1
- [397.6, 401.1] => 0.06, 95.8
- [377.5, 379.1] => -0.26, 73.6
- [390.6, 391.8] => 0.11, 76.5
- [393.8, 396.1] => 0.46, 72.6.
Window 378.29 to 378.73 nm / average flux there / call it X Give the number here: 74.3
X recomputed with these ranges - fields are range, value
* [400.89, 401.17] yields 101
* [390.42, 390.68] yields 74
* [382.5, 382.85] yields 46.6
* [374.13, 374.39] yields 52.3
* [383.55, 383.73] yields 38.7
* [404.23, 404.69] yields 105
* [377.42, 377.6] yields 73.2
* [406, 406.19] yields 101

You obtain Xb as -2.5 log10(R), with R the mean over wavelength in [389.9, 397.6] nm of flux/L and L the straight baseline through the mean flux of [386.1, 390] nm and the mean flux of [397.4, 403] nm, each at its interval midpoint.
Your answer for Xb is 0.23 mag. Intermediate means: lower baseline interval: 60.5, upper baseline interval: 99.7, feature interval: 62.5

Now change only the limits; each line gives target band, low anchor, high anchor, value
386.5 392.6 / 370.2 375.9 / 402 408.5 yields 0.24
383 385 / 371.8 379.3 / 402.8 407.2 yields 0.47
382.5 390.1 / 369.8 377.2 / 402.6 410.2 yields 0.37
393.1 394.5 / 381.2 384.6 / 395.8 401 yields 0.47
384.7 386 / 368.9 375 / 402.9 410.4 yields 0.40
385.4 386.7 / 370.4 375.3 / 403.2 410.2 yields 0.32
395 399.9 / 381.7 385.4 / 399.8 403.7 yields 0.21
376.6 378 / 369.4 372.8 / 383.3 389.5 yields -0.12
